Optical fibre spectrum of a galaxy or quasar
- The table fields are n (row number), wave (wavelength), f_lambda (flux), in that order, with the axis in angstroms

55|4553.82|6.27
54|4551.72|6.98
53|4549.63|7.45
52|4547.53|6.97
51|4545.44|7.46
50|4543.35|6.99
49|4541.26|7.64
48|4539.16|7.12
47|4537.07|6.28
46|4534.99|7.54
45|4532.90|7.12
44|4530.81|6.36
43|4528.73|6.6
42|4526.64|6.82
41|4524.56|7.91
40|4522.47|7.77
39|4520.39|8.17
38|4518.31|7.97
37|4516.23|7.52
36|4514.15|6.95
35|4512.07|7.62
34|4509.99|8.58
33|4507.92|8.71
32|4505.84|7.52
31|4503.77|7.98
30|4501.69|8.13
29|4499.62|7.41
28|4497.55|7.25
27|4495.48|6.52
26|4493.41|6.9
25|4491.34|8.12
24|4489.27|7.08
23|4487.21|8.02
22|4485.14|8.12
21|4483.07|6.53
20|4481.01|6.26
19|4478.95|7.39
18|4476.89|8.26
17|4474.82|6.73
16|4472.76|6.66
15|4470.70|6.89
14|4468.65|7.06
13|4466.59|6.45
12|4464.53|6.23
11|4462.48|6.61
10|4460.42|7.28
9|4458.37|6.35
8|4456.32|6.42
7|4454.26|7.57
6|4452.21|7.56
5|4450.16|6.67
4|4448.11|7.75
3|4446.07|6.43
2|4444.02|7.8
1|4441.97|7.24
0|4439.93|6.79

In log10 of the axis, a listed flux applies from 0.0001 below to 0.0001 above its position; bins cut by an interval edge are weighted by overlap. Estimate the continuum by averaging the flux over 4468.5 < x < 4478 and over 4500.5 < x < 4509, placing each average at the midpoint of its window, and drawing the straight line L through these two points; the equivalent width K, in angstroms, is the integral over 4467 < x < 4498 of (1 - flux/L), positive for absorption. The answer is 1.0 angstroms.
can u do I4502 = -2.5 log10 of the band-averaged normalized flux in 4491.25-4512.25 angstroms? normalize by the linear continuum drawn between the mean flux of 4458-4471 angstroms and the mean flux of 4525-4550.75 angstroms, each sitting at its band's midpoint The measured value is -0.120 mag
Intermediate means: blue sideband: 6.71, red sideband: 7.05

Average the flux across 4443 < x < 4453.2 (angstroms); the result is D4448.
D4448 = 7.24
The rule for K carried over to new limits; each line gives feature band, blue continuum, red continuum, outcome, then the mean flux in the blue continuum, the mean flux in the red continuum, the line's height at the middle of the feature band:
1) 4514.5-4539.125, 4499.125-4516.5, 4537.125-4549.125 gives 0.7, 7.85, 7.16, 7.48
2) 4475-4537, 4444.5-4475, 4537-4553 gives -3.9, 6.86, 7.15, 7.02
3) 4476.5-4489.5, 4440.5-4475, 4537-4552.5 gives -0.7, 6.93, 7.17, 7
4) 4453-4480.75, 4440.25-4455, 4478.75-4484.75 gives 0.3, 7.26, 6.79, 6.99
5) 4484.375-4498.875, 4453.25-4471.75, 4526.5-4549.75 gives -1.2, 6.76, 7.02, 6.86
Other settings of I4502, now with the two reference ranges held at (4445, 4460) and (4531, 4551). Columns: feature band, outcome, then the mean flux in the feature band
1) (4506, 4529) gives -0.092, 7.72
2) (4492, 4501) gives -0.008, 7.11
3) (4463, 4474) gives 0.055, 6.66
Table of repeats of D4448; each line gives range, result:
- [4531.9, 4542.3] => 7.14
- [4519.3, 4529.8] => 7.45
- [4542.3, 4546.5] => 7.24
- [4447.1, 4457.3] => 7.19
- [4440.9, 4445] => 7.51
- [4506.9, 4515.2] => 7.96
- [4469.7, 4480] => 7.18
